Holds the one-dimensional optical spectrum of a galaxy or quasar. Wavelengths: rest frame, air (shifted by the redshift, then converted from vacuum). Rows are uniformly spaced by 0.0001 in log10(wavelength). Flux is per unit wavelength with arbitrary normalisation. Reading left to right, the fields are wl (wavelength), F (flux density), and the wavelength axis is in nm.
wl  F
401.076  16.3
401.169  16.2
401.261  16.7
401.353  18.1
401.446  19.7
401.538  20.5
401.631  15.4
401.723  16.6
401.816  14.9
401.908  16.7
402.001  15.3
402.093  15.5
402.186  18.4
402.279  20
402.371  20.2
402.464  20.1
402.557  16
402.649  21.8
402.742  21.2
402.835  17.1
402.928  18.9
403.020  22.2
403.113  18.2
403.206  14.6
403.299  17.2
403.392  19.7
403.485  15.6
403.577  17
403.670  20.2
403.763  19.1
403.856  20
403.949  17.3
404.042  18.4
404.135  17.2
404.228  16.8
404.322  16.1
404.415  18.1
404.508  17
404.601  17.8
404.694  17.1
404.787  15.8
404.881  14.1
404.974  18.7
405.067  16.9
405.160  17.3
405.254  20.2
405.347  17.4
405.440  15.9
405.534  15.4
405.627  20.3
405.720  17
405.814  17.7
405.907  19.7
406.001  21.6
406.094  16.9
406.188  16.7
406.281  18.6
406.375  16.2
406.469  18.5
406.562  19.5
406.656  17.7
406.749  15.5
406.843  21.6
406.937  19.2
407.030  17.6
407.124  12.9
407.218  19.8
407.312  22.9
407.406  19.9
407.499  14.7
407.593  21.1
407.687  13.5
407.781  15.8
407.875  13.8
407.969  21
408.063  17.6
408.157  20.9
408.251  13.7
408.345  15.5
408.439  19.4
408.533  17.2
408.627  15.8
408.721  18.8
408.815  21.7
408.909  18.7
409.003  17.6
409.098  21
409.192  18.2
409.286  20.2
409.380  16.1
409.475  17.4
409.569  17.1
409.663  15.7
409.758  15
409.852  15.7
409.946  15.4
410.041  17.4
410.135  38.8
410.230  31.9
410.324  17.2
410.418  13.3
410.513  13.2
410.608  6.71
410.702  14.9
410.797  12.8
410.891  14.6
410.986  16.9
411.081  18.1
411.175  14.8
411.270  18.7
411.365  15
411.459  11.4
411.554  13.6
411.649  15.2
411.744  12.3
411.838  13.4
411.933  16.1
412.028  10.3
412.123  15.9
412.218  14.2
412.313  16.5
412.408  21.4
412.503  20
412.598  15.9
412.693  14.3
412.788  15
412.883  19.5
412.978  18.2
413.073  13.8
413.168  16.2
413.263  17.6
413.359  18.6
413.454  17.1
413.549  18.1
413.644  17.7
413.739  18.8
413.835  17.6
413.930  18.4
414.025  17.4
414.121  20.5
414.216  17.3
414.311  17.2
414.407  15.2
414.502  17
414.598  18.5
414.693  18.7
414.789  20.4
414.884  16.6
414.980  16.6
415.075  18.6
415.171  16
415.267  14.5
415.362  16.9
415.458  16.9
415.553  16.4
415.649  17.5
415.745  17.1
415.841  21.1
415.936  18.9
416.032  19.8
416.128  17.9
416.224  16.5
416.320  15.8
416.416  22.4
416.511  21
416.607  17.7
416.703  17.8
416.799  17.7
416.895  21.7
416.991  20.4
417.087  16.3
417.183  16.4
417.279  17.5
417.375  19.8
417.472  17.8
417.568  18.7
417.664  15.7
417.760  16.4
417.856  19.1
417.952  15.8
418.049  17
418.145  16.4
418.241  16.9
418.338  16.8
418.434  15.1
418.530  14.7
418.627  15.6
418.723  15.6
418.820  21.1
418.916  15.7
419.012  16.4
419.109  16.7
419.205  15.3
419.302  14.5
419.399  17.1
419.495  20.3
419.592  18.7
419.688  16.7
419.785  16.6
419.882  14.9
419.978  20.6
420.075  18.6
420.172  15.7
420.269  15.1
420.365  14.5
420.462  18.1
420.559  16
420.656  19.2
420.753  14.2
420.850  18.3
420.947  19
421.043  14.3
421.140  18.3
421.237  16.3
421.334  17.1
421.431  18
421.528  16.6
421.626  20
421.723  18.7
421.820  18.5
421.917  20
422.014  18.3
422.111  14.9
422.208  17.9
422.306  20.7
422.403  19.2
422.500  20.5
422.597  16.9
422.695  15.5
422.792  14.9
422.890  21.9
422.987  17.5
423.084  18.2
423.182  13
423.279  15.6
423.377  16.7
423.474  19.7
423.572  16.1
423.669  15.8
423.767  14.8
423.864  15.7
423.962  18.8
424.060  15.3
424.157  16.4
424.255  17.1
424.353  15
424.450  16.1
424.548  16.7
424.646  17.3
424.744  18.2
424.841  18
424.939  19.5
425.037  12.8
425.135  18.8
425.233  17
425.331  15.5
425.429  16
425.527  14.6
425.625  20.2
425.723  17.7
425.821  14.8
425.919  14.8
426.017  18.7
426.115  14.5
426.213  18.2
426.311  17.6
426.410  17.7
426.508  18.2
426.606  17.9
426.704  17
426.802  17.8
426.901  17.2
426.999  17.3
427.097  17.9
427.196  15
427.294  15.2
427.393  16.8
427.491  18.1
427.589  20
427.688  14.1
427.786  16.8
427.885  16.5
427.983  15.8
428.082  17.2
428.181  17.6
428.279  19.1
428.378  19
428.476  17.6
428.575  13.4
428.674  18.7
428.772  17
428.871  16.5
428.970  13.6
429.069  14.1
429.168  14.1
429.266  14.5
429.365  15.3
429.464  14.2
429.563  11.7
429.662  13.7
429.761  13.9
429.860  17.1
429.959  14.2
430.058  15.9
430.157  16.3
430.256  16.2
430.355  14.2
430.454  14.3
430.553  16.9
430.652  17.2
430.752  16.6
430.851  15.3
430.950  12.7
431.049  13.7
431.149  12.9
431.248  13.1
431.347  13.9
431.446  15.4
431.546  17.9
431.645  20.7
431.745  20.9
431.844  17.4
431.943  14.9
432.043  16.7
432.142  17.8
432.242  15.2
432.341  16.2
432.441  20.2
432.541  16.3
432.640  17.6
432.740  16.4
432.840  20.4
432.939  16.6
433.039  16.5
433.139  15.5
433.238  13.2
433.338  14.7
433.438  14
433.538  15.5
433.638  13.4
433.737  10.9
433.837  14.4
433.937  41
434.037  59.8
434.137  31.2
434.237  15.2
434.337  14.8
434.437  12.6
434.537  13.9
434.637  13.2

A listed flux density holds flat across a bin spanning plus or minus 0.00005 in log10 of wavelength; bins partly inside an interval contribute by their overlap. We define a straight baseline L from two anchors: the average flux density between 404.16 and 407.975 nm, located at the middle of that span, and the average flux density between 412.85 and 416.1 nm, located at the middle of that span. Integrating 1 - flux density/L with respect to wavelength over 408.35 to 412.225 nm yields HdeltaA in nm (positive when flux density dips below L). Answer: 0.19 nm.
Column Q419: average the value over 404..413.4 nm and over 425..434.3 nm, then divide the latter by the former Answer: 0.99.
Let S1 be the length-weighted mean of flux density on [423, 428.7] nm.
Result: 16.8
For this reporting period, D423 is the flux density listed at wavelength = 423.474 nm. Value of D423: 19.7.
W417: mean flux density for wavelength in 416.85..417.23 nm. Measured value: 18.7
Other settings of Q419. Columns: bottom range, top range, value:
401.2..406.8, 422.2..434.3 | 0.96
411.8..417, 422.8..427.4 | 0.96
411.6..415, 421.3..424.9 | 1.03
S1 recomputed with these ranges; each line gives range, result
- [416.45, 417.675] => 18.5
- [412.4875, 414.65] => 17.4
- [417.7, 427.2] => 17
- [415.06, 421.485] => 17.3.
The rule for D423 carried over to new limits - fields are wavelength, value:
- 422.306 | 20.7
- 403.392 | 19.7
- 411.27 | 18.7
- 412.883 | 19.5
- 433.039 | 16.5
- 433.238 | 13.2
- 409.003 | 17.6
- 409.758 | 15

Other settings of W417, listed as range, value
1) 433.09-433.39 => 14.5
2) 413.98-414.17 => 18.9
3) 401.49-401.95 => 16.9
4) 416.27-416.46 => 19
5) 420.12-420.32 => 15.5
